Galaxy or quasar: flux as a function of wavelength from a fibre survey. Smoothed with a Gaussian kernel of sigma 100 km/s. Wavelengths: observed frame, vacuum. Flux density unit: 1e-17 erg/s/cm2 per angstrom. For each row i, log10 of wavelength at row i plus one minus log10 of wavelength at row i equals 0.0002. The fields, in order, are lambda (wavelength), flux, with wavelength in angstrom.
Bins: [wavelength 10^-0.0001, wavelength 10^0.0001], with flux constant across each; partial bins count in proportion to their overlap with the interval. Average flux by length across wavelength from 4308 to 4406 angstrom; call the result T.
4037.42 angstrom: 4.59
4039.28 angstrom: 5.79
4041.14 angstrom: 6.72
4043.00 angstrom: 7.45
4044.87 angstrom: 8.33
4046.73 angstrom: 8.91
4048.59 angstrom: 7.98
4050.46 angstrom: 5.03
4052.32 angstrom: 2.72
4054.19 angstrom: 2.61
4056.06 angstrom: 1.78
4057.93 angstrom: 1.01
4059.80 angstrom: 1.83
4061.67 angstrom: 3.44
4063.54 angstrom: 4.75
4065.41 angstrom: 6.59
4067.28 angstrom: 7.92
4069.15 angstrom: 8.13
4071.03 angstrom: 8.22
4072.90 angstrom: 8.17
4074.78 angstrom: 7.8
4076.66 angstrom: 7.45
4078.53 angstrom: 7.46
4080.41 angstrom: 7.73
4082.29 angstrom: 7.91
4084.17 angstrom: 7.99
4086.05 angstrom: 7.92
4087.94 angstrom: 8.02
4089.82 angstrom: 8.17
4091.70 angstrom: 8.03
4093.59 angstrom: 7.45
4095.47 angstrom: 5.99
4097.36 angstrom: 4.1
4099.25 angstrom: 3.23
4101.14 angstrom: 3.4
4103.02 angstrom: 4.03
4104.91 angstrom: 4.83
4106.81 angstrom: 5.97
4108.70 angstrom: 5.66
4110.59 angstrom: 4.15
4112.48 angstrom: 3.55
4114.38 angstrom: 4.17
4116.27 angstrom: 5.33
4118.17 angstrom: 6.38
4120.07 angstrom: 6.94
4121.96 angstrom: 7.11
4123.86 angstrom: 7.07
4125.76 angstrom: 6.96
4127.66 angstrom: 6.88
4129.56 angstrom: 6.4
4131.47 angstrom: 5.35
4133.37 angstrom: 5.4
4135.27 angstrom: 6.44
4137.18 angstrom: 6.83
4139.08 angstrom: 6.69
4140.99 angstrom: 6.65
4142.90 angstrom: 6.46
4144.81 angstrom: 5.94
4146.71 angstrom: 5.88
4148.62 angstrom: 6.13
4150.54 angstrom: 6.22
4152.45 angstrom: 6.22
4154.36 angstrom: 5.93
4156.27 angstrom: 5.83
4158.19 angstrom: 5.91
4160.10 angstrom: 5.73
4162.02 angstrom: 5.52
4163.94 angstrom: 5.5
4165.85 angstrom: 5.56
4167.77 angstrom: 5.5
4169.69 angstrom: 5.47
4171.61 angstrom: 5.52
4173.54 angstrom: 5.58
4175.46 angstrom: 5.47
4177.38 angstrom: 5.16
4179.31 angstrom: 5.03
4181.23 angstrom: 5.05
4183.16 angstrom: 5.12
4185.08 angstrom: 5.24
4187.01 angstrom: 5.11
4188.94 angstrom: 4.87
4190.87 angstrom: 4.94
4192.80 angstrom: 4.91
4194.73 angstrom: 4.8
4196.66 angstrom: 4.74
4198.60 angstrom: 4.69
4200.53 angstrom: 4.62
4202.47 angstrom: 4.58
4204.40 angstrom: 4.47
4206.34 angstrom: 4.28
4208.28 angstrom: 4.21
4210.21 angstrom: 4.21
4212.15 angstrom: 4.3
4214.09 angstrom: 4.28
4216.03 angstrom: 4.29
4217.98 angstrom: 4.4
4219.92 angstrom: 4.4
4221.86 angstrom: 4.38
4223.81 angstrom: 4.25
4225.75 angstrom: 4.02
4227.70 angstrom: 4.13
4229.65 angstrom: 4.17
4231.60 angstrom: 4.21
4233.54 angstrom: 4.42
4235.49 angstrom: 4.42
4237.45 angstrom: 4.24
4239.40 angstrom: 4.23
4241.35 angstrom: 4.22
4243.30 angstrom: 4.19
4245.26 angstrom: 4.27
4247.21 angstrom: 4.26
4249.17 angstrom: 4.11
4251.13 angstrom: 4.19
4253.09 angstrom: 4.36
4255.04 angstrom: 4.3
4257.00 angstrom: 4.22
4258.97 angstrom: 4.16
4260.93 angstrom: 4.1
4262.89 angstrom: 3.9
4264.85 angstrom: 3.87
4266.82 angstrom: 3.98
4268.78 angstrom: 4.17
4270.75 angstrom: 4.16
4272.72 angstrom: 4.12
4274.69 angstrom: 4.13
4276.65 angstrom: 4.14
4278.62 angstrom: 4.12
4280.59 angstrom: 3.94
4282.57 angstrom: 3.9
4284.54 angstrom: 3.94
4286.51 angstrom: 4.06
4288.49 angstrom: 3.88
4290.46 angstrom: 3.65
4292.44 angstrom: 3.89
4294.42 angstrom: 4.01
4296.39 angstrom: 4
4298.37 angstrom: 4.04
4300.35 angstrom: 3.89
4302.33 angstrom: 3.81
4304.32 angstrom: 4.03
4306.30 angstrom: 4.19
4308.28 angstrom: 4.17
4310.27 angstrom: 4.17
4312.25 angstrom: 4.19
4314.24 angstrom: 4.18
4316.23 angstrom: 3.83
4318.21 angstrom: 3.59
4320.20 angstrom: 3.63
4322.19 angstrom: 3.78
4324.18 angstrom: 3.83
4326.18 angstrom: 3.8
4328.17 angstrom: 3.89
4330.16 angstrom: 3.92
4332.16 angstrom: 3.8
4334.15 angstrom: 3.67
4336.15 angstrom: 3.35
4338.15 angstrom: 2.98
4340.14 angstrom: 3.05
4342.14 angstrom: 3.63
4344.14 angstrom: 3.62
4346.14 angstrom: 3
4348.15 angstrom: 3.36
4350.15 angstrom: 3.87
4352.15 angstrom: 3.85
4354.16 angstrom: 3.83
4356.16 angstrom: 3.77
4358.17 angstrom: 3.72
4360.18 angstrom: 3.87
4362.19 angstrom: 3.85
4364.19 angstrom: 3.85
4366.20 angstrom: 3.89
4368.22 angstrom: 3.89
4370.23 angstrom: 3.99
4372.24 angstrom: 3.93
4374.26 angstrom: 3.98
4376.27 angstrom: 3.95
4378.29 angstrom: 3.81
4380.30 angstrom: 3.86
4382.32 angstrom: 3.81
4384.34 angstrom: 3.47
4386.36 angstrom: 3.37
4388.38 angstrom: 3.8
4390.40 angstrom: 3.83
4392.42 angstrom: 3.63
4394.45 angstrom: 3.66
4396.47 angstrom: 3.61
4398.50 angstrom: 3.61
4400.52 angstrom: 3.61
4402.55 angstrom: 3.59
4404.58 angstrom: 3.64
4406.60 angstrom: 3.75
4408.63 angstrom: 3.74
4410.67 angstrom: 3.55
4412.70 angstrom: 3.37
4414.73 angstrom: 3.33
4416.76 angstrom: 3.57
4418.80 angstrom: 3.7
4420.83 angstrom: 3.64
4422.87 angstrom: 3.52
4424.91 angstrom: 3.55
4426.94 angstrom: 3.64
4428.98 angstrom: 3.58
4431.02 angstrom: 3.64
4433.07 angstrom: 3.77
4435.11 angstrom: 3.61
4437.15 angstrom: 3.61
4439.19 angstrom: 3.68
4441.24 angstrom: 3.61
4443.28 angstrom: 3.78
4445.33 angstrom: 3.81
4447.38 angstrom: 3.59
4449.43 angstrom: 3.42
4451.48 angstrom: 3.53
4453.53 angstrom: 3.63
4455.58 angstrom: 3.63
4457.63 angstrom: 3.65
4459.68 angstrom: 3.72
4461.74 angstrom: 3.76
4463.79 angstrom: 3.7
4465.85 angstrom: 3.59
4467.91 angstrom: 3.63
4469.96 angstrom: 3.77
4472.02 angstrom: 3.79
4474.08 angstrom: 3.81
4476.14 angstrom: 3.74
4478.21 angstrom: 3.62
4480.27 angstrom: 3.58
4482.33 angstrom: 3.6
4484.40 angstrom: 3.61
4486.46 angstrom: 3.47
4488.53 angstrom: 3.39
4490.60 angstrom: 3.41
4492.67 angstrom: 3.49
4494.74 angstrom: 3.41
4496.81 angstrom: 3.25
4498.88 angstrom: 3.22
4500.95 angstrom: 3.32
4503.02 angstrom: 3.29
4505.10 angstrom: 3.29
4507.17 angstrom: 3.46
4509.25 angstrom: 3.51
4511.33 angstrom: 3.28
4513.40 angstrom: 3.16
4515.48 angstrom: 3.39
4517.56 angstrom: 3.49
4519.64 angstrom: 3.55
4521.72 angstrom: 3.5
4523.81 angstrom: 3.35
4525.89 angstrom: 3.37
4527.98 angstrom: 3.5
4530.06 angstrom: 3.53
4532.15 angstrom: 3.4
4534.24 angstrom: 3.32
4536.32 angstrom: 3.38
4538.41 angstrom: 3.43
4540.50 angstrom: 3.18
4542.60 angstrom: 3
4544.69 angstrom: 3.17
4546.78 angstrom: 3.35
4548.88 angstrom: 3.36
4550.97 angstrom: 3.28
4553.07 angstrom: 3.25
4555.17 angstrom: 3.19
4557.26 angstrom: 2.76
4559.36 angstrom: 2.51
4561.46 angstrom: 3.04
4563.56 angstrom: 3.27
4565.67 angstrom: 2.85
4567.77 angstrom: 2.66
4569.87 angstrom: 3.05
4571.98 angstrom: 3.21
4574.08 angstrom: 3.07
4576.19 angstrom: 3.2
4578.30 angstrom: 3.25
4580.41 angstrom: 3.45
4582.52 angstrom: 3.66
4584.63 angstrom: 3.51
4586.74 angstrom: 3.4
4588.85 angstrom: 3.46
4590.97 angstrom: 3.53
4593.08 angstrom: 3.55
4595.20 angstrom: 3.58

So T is 3.73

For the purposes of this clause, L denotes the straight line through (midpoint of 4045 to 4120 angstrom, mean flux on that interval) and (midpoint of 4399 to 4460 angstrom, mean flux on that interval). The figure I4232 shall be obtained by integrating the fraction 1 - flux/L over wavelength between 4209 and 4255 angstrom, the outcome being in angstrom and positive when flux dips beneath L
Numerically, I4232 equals 5.8 angstrom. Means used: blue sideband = 5.83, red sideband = 3.61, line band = 4.26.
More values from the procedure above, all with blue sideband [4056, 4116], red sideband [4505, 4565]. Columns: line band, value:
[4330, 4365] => 6.1 angstrom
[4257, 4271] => 2.3 angstrom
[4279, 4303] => 4.0 angstrom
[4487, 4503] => 0.7 angstrom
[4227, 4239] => 1.8 angstrom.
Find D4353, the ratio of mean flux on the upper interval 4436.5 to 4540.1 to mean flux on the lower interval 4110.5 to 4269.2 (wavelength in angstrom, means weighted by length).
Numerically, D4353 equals 0.70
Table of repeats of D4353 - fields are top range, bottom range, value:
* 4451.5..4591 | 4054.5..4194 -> 0.58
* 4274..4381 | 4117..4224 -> 0.70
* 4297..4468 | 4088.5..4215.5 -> 0.68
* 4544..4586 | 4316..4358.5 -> 0.87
